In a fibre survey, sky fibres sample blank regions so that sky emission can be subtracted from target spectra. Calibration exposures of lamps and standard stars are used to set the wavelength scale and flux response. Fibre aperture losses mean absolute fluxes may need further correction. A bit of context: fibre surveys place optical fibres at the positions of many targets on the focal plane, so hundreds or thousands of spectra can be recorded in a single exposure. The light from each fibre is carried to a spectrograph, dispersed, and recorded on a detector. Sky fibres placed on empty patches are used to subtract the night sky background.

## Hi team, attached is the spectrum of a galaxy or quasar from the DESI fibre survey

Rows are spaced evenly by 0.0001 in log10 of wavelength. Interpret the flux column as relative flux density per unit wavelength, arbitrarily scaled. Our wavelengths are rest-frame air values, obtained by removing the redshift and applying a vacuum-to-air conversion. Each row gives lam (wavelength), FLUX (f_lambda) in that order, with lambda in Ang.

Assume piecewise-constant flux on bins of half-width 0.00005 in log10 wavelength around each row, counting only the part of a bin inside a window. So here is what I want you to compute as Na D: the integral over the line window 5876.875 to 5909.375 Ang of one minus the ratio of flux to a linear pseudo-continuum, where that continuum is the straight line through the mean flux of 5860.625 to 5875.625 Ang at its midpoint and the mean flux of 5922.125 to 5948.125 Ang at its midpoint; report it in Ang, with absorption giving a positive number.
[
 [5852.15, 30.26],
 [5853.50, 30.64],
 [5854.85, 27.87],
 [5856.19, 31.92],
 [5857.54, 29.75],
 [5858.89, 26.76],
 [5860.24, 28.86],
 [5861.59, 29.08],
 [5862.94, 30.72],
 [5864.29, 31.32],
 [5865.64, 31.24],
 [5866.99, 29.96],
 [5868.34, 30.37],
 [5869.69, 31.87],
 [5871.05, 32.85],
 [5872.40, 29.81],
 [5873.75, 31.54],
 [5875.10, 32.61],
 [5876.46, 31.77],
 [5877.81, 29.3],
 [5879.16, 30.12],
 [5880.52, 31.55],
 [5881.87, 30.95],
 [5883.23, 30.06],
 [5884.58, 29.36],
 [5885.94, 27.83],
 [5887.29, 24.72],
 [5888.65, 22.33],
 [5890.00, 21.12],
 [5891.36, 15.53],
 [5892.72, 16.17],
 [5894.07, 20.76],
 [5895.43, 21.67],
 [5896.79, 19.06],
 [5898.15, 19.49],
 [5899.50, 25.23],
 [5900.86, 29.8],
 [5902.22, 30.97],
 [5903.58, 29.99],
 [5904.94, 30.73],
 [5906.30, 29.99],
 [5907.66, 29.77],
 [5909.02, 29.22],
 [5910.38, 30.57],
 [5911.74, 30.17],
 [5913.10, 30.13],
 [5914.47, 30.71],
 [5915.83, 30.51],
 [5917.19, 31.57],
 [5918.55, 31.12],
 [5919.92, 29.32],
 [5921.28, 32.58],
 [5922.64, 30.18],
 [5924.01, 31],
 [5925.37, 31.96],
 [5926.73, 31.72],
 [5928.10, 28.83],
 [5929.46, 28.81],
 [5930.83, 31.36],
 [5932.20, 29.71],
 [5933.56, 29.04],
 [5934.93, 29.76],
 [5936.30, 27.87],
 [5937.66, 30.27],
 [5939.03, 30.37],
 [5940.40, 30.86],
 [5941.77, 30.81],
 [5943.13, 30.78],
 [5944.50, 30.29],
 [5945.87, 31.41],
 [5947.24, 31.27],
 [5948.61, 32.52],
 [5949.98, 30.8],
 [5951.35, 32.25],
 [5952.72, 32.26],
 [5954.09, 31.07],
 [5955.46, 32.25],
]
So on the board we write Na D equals 4.9 Ang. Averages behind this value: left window 31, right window 30.3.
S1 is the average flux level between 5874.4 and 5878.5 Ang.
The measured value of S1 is 31.2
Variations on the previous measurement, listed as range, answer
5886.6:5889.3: 23.6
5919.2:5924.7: 30.8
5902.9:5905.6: 30.3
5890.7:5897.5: 18.6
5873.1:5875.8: 32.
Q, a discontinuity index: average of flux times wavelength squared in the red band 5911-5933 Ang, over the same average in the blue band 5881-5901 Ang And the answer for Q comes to 1.31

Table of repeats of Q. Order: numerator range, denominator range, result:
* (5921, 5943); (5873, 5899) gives 1.20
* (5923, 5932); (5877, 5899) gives 1.27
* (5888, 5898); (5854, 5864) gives 0.67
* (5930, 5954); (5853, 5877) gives 1.03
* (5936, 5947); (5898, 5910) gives 1.07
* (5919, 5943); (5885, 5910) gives 1.23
